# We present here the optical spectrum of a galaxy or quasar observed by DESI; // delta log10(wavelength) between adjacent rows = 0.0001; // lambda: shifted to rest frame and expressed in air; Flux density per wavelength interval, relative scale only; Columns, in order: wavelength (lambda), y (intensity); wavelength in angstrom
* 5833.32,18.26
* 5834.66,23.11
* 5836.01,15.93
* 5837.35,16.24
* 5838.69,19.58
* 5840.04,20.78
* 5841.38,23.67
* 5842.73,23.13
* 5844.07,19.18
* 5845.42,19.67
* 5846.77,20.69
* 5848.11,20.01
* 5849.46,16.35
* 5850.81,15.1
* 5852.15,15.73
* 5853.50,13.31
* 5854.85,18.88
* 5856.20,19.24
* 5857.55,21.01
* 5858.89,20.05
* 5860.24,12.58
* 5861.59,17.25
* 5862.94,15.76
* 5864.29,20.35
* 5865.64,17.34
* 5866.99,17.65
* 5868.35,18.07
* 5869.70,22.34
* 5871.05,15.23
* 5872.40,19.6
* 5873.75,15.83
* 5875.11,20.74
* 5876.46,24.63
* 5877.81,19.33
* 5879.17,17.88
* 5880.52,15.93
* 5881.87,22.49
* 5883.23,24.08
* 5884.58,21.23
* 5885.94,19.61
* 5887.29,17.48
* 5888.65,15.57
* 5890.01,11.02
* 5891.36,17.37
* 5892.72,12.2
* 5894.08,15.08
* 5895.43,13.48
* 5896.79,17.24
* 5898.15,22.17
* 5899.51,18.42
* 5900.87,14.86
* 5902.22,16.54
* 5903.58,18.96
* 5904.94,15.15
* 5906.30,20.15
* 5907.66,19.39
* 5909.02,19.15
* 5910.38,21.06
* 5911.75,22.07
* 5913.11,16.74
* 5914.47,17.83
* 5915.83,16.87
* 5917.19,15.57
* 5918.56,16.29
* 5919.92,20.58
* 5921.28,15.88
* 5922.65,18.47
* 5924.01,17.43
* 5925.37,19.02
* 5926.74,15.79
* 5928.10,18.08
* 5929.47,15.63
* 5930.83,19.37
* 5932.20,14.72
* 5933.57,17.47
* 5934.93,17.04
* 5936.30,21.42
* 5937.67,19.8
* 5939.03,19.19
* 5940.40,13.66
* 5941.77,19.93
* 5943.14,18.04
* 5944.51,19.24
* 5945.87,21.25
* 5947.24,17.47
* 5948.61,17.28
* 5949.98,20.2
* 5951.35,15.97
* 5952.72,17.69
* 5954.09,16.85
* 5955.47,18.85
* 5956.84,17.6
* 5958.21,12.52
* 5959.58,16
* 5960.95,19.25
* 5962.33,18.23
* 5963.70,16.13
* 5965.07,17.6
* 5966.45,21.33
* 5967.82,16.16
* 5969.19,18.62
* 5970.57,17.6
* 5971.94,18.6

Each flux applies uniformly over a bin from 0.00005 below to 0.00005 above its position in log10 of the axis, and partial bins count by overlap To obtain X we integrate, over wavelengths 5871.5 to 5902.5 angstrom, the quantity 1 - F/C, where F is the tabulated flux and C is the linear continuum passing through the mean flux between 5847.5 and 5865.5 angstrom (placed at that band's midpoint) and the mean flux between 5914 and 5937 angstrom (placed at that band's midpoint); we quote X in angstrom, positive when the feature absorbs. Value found -0.95 angstrom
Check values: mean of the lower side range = 17.3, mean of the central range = 17.9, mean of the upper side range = 17.5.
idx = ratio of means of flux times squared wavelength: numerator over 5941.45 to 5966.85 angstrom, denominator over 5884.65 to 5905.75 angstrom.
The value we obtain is 1.11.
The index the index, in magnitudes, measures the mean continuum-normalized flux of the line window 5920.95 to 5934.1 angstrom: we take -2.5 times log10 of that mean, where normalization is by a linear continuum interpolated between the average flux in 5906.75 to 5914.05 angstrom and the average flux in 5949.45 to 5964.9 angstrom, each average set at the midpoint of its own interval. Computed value 0.09 mag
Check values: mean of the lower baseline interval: 19.6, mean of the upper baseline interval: 17.2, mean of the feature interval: 17.2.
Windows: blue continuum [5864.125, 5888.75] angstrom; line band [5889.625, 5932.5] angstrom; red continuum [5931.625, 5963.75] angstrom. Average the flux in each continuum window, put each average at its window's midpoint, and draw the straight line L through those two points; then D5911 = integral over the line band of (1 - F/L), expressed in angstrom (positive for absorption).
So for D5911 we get 2.8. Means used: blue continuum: 19.3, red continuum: 17.8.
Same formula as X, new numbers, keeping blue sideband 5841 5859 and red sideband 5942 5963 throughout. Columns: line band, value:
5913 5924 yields 0.51 angstrom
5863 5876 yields 0.10 angstrom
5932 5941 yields 0.08 angstrom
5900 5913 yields -0.16 angstrom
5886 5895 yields 1.65 angstrom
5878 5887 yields -0.72 angstrom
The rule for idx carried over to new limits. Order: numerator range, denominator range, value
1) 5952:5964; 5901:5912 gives 0.93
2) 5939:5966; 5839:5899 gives 0.99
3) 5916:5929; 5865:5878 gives 0.93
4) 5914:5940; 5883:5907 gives 1.04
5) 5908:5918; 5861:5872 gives 1.04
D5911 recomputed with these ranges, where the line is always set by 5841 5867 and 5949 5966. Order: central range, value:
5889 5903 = 1.6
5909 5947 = -1.1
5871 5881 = -0.5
